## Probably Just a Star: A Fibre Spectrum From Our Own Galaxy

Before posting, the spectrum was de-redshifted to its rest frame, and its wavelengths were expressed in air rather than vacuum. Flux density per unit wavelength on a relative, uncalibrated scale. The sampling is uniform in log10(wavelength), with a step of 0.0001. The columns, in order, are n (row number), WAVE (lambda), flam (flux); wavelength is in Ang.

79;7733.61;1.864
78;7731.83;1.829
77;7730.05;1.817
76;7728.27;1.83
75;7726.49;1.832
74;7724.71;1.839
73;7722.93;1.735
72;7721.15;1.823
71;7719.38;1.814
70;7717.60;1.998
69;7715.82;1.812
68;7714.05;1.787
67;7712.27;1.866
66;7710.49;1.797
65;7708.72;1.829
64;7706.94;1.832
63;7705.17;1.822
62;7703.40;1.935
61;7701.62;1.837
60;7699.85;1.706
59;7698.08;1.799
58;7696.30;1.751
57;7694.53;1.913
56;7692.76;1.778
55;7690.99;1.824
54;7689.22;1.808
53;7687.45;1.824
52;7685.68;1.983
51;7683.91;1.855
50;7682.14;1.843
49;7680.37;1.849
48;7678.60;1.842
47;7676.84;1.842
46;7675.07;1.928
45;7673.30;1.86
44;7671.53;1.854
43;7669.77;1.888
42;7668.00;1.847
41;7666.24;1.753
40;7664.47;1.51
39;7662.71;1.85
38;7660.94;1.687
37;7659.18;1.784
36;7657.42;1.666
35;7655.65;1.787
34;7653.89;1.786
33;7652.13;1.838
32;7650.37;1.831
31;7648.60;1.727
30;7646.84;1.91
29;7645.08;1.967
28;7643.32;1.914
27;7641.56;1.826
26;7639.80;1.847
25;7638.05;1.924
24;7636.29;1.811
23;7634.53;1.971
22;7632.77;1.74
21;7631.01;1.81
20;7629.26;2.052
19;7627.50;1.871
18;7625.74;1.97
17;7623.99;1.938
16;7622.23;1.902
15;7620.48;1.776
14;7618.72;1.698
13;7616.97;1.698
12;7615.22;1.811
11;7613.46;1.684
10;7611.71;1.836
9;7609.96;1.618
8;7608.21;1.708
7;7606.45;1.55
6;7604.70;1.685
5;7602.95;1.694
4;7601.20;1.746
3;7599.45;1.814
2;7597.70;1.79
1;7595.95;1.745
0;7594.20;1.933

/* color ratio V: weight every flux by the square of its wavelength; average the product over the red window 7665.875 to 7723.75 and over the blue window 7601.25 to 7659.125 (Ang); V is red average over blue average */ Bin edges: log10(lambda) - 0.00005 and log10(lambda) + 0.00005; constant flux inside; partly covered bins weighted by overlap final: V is 1.0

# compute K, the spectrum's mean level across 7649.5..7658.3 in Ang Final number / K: 1.78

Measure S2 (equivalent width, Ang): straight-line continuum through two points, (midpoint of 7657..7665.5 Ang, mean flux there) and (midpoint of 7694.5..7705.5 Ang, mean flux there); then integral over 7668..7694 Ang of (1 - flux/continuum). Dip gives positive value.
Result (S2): -1.4 Ang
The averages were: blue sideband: 1.7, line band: 1.86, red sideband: 1.82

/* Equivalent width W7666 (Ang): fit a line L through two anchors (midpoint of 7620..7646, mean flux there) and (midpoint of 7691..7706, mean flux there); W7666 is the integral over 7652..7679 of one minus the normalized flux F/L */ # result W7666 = 0.9 Ang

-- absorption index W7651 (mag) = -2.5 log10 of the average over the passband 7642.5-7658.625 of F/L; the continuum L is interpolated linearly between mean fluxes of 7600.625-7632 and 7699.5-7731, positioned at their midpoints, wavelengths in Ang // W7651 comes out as -0.02 mag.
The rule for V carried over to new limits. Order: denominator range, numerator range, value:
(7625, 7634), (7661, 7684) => 0.97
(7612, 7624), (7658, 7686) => 1.04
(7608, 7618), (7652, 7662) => 1.03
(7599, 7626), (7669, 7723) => 1.07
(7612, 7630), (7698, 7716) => 1.01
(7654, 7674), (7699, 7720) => 1.05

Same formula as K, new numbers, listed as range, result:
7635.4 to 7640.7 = 1.86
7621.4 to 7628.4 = 1.92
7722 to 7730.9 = 1.81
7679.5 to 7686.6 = 1.88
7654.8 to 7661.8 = 1.73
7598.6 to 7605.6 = 1.73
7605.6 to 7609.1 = 1.63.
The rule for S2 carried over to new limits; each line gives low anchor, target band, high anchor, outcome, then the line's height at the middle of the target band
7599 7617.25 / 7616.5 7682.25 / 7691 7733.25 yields -2.8 Ang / 1.76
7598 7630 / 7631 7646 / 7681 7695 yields -0.6 Ang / 1.8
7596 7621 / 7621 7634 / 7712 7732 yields -1.2 Ang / 1.74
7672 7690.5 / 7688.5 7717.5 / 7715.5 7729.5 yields 0.4 Ang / 1.85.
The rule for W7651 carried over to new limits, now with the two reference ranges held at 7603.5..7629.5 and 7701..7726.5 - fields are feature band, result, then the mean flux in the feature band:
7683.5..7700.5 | 0.00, 1.82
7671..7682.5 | -0.03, 1.86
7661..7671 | 0.03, 1.77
